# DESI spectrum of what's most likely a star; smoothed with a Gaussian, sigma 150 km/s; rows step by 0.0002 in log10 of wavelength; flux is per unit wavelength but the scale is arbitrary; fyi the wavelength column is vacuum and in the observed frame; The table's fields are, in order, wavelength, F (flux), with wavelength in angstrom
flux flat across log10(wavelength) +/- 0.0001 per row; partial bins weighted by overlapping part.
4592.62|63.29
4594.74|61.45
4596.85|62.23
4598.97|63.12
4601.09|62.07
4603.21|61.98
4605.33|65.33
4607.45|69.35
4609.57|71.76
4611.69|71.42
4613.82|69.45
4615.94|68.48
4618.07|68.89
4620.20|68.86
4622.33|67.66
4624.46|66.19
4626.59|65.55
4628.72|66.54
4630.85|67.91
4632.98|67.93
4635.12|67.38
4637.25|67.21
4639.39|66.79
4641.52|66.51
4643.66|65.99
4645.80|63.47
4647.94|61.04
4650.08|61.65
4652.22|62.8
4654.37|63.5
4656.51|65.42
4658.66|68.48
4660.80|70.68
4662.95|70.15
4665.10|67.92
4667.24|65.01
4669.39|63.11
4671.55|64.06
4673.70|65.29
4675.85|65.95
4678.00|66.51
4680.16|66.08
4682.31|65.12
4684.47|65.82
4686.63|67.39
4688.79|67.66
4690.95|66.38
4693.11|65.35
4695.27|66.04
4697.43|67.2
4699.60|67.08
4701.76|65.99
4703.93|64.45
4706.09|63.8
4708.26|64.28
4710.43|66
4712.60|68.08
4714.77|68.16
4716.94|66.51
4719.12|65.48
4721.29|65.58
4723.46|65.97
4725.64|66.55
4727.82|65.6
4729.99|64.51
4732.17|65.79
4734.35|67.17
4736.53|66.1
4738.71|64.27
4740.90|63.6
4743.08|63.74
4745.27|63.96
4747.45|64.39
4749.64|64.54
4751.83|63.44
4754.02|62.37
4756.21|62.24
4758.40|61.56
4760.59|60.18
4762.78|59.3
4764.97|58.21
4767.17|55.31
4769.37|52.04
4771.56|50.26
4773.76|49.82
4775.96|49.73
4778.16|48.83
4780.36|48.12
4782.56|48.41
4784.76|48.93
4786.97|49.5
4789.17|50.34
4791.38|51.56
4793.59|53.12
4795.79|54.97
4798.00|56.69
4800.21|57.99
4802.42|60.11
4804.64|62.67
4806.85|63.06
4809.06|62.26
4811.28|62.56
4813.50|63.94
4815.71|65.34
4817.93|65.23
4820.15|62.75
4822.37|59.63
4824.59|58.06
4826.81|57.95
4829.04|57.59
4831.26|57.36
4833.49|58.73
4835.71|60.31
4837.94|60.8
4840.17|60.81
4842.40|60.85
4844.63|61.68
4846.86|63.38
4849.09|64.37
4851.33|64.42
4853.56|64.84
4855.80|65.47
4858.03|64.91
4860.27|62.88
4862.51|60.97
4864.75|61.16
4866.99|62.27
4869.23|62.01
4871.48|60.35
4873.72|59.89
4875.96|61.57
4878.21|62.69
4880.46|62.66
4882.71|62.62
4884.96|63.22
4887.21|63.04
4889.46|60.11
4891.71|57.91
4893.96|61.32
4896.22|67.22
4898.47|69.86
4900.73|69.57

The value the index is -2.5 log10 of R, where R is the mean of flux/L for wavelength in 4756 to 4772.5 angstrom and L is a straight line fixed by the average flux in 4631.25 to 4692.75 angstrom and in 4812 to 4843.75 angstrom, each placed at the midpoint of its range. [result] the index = 0.10 mag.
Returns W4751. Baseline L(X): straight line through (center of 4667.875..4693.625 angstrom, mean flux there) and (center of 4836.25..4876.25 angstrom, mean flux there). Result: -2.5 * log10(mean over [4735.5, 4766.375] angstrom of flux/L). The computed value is 0.03 mag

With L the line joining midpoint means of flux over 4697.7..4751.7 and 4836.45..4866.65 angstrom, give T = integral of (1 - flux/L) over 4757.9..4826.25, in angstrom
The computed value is 8.1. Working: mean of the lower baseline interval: 65.5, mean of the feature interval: 56.5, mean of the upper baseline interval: 62.8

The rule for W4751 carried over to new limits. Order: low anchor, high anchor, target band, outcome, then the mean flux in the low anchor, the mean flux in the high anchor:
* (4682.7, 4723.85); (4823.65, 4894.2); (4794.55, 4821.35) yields 0.03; 66.2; 61.5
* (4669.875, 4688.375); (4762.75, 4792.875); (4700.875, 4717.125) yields -0.08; 65.7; 51.2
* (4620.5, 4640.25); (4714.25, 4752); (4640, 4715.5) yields 0.01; 67.1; 65.3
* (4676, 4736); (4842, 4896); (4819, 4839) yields 0.07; 66.1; 62.4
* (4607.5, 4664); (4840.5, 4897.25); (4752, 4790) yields 0.19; 67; 62.4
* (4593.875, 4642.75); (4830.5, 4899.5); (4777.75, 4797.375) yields 0.25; 66.7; 62.3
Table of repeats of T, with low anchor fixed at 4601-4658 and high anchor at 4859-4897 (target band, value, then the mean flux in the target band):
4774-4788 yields 3.22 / 49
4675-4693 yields -0.25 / 66.3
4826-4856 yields 0.61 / 61.2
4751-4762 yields 0.38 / 61.9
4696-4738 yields -0.78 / 66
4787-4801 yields 2.14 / 53.7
